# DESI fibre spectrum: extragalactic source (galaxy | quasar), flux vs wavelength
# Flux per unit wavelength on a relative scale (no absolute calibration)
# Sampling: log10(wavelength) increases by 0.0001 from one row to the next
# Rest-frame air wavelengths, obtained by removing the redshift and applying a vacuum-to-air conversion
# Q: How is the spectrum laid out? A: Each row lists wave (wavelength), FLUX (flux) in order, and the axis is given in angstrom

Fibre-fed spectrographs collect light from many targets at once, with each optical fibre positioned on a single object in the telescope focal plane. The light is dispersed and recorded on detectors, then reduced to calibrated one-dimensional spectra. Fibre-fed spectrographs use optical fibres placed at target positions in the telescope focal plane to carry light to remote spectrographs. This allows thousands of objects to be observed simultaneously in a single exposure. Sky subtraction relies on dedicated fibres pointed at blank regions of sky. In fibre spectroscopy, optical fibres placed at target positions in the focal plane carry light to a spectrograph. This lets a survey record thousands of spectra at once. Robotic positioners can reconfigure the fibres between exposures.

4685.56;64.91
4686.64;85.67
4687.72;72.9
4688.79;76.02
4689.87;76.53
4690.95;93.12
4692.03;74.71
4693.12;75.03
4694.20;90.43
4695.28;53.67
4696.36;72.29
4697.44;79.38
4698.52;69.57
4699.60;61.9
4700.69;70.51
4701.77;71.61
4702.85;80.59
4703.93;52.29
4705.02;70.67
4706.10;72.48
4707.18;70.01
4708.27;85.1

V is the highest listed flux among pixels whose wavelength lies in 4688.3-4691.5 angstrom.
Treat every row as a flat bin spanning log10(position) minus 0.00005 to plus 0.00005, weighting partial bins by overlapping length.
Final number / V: 93.12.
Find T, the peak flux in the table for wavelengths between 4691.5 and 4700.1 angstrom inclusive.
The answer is 90.43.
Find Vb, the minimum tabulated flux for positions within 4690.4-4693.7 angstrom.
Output 74.71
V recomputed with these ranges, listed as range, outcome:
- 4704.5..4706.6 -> 72.48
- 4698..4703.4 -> 80.59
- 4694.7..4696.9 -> 72.29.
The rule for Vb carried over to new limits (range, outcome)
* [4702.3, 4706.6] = 52.29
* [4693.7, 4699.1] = 53.67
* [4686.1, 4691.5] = 72.9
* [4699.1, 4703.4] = 61.9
